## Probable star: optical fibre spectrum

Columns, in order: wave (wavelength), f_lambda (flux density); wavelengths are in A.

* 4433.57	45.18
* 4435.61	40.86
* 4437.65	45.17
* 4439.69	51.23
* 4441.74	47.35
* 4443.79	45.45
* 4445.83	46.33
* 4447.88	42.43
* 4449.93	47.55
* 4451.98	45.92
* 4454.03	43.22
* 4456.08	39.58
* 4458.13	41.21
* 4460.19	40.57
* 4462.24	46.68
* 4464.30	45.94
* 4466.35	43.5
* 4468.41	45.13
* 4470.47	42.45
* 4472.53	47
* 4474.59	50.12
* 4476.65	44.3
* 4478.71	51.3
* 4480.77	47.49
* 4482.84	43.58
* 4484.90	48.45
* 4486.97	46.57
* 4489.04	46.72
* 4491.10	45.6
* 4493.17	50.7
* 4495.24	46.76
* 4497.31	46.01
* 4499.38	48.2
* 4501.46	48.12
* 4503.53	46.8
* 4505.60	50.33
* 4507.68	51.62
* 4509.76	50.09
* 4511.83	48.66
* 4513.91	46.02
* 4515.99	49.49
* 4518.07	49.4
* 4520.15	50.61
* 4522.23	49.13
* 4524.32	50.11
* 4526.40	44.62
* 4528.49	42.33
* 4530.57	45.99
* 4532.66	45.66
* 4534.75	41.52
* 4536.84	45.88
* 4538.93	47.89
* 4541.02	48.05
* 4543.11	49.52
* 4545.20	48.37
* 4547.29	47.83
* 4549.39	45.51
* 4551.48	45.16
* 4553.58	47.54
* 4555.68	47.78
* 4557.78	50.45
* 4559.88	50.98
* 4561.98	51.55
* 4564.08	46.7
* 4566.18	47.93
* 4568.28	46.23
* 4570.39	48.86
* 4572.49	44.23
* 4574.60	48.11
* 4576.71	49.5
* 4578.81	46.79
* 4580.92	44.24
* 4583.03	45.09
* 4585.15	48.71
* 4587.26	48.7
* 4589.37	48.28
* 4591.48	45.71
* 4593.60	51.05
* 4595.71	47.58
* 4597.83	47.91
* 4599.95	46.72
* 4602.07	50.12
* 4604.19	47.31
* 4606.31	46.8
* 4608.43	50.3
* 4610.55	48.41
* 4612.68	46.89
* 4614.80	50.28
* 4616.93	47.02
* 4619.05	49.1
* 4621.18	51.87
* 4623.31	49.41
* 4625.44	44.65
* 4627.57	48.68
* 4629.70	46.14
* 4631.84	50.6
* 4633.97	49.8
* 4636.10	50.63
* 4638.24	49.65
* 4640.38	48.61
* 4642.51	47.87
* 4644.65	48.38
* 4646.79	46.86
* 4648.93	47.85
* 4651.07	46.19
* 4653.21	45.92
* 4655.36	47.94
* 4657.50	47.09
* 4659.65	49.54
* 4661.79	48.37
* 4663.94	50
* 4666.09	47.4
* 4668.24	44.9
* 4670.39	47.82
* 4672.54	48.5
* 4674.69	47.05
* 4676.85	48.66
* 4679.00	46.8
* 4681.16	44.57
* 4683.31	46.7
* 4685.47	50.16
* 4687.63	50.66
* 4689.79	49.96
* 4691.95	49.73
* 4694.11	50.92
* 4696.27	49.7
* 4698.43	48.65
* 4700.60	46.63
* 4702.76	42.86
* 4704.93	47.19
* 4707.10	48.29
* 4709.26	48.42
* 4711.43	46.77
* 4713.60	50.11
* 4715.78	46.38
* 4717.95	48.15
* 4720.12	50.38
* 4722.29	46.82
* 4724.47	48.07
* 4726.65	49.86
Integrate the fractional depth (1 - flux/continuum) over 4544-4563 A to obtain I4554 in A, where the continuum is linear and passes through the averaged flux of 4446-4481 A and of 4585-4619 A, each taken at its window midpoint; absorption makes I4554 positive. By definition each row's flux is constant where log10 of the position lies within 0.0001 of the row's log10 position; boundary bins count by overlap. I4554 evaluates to -0.51 A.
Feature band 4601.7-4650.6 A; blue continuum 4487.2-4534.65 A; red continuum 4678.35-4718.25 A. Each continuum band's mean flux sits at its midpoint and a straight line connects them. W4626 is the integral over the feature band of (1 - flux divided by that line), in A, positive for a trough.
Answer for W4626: -0.6 A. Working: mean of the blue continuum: 47.7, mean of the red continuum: 48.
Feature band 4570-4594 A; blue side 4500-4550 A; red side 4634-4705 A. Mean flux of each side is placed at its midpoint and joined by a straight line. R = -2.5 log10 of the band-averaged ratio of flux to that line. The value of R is 0.012 mag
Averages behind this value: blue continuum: 47.7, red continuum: 48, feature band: 47.3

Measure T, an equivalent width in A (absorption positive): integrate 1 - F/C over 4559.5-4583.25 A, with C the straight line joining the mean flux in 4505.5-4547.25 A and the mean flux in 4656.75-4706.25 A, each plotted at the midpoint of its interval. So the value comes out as 0.1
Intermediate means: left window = 47.7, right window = 48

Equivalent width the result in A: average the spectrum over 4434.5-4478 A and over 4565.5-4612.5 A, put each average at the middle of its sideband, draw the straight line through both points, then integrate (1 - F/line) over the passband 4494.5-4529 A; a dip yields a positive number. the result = -1.64 A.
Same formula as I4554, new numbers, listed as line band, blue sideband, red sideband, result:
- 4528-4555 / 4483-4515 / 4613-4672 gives 0.9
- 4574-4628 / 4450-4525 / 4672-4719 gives -0.6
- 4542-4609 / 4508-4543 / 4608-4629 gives 0.2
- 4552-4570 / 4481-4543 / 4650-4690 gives -0.4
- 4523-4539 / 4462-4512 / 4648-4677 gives 0.7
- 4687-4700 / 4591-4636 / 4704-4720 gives -0.4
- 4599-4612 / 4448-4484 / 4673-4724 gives -0.4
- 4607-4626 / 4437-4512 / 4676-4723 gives -0.5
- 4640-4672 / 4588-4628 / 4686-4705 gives 0.5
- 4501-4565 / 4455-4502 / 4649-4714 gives -2.0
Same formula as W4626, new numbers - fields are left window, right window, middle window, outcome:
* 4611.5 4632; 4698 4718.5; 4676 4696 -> -0.5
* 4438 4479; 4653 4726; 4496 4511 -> -1.0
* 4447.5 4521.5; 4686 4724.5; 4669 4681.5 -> 0.2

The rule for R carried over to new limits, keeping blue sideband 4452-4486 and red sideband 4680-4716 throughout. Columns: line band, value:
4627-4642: -0.04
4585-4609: -0.03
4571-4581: -0.01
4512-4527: -0.07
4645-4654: 0.01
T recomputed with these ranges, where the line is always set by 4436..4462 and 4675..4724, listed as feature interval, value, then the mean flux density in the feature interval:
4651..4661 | 0.0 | 47.5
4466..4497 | -1.1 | 46.7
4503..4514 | -0.9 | 49.3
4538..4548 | -0.5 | 48.4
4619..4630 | -0.3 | 48.4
